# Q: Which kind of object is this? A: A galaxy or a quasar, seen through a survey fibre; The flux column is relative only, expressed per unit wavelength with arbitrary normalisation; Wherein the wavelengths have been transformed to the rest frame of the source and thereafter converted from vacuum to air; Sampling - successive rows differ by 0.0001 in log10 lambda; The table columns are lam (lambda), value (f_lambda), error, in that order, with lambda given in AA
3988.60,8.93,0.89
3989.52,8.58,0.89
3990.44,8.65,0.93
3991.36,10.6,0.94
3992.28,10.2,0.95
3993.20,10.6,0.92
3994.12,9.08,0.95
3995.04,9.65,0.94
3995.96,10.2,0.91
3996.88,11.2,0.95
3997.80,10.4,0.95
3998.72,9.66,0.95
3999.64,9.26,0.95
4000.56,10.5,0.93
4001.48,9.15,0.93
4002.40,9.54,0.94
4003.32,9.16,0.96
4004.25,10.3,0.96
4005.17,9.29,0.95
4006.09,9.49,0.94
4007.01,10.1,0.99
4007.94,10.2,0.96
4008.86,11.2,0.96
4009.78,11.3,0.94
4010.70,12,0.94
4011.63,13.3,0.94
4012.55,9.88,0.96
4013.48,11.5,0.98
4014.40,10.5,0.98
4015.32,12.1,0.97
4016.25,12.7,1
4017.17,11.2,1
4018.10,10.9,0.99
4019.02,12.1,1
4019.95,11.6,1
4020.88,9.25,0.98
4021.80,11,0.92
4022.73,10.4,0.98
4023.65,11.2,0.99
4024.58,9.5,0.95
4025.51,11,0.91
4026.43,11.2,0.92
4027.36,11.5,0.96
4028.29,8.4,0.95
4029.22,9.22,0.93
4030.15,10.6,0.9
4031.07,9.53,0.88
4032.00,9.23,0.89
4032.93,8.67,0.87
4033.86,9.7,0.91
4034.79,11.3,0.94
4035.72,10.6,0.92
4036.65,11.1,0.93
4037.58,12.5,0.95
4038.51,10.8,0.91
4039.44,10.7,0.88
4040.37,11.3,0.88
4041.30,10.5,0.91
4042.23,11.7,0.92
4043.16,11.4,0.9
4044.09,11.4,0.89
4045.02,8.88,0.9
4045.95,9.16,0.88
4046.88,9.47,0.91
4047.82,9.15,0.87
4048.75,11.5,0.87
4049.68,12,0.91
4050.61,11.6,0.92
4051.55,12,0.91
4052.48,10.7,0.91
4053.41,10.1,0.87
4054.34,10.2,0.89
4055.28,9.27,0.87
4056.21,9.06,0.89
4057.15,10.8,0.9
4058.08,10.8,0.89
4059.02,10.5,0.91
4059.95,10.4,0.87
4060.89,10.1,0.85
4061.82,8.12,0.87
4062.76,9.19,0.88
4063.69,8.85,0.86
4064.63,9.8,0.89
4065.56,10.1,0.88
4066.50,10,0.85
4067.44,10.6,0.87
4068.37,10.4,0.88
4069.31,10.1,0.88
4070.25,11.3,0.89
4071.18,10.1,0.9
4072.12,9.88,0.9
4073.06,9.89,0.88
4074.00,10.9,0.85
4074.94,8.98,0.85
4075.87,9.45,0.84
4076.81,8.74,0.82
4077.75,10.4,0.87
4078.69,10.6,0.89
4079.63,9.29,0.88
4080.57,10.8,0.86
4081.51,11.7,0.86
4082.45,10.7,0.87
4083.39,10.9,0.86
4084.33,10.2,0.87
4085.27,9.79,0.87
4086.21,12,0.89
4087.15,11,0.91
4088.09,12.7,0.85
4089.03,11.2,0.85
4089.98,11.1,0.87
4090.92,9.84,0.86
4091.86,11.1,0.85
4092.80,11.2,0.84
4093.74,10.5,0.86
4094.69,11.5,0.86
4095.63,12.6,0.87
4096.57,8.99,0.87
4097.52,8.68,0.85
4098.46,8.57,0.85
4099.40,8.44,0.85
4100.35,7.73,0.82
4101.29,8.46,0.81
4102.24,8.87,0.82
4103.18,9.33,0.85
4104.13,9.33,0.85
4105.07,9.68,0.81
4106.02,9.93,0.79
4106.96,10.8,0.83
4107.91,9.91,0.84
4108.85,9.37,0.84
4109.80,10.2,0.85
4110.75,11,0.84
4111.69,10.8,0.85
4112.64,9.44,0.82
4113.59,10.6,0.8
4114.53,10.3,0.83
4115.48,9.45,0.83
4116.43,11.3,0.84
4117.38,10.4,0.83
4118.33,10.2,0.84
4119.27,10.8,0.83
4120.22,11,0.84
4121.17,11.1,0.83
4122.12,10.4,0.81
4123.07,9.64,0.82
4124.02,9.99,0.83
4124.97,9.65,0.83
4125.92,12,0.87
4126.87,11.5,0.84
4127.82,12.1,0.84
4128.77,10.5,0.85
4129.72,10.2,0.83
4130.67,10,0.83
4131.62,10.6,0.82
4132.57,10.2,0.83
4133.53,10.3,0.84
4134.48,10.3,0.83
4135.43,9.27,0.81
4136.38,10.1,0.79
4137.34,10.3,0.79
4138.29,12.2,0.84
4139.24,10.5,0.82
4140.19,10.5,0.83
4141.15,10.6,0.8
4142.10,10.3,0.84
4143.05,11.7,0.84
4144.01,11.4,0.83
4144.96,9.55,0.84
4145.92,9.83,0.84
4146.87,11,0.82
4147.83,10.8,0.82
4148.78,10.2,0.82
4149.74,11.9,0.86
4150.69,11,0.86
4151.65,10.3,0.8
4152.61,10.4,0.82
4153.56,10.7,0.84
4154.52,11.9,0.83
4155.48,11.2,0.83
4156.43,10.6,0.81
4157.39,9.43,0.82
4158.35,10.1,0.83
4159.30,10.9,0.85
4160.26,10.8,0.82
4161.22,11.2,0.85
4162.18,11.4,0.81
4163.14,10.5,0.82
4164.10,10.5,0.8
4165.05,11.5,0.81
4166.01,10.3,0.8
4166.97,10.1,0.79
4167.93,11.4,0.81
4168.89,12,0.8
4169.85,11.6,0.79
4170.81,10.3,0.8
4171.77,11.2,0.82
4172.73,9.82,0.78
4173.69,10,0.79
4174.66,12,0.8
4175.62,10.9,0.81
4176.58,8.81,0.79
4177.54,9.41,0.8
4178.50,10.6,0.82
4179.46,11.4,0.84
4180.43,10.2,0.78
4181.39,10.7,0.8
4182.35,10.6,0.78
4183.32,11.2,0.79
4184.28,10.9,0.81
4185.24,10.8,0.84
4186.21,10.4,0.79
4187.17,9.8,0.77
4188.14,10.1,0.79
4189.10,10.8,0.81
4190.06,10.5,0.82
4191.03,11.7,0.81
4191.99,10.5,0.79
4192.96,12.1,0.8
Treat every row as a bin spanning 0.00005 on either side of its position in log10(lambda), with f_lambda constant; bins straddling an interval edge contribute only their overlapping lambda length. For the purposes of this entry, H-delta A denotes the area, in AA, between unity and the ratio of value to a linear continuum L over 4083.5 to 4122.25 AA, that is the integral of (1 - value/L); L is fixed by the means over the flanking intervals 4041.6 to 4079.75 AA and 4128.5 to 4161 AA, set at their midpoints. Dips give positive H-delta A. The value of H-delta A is 0.5 AA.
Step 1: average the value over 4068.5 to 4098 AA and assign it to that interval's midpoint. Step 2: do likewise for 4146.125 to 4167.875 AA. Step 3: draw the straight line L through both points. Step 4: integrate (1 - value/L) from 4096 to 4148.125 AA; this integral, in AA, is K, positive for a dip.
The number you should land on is 2.26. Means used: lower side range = 10.5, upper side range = 10.8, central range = 10.2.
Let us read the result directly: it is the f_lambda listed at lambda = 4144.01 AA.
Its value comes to 11.4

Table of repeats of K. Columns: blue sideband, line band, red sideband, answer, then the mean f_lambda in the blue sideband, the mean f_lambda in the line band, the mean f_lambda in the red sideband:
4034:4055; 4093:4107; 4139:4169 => 1.6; 10.8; 9.55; 10.8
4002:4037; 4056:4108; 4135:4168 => 2.5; 10.6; 10.1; 10.7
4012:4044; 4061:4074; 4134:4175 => 1.0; 10.7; 9.92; 10.7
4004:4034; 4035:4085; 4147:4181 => 1.4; 10.6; 10.4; 10.7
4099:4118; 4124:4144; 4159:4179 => -0.9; 9.77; 10.6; 10.7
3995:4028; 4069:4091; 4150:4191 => 0.4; 10.7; 10.5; 10.7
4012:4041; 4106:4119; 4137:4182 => 0.5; 10.7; 10.3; 10.7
